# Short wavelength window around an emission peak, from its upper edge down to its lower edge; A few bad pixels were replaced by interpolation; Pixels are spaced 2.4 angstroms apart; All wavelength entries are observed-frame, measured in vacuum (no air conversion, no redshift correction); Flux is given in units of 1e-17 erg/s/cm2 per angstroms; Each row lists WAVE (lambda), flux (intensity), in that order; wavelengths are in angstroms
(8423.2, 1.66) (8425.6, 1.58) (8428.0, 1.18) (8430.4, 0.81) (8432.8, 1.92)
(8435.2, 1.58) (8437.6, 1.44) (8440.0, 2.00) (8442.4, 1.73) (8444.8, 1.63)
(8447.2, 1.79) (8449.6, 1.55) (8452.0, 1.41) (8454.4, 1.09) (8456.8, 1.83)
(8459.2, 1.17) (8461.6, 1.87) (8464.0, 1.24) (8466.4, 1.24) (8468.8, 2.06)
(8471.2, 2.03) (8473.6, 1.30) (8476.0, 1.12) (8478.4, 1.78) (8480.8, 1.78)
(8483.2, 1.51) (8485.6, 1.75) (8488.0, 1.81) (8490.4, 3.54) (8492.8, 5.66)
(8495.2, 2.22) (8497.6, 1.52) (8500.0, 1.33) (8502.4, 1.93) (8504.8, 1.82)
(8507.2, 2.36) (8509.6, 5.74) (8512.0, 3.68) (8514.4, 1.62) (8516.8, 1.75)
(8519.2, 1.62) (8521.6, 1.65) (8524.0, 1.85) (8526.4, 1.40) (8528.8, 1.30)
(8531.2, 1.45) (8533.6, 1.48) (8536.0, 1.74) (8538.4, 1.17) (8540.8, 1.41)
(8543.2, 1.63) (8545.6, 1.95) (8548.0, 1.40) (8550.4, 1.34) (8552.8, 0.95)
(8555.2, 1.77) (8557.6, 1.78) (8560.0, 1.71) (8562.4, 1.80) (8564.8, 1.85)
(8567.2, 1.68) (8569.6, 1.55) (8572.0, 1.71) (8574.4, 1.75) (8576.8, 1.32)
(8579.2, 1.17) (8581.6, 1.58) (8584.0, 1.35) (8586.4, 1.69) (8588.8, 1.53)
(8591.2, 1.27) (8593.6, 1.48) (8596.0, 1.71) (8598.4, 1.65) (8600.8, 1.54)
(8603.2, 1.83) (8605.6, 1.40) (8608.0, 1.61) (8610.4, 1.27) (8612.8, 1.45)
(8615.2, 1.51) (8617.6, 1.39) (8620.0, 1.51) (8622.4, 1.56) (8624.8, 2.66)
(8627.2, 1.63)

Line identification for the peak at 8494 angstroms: [S II] 6716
